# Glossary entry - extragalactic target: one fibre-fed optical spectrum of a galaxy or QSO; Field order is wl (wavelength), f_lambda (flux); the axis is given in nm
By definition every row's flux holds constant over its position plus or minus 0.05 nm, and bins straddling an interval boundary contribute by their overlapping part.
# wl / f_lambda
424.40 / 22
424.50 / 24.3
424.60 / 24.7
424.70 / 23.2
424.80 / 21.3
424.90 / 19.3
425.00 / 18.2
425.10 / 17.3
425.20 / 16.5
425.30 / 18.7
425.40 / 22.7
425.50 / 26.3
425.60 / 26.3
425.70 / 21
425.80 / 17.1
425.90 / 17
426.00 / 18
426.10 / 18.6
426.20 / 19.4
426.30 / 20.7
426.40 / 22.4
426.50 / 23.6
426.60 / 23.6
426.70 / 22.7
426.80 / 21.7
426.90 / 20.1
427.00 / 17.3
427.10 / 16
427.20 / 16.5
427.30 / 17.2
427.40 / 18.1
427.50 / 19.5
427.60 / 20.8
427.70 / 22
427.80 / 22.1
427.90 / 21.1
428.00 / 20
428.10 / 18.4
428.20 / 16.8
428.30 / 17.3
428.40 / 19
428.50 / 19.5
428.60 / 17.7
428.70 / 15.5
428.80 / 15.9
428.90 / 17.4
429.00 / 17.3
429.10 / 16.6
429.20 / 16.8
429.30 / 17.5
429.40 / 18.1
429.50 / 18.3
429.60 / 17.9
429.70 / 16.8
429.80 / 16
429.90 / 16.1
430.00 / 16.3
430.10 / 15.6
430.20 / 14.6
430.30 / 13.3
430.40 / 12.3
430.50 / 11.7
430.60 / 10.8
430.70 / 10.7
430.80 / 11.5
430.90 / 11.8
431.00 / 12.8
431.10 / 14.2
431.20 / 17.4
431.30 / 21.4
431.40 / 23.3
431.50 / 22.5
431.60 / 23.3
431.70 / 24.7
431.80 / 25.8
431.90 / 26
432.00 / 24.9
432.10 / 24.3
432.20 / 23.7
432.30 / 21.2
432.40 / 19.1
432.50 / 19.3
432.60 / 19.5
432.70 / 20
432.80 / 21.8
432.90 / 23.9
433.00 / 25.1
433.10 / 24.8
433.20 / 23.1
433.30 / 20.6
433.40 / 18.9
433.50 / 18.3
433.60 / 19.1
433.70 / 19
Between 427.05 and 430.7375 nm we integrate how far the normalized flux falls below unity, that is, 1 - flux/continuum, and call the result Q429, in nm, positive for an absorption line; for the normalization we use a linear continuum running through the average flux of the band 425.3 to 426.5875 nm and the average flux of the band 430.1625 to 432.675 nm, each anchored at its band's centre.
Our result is 0.51 nm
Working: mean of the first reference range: 21.1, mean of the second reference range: 18.4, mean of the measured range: 17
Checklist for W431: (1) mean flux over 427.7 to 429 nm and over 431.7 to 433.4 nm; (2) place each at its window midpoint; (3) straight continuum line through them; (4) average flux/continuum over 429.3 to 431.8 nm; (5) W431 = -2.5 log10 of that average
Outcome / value 0.245 mag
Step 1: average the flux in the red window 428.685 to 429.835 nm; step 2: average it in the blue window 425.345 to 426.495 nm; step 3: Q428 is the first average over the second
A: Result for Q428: 0.81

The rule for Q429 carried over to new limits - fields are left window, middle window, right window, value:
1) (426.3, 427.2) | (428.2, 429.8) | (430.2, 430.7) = -0.20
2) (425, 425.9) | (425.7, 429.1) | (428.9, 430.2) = -0.07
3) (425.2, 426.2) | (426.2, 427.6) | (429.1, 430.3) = -0.05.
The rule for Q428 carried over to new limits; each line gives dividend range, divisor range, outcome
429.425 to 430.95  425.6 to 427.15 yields 0.71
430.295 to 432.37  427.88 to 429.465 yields 1.05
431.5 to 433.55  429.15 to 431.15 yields 1.53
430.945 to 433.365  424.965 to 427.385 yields 1.09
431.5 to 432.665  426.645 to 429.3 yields 1.23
